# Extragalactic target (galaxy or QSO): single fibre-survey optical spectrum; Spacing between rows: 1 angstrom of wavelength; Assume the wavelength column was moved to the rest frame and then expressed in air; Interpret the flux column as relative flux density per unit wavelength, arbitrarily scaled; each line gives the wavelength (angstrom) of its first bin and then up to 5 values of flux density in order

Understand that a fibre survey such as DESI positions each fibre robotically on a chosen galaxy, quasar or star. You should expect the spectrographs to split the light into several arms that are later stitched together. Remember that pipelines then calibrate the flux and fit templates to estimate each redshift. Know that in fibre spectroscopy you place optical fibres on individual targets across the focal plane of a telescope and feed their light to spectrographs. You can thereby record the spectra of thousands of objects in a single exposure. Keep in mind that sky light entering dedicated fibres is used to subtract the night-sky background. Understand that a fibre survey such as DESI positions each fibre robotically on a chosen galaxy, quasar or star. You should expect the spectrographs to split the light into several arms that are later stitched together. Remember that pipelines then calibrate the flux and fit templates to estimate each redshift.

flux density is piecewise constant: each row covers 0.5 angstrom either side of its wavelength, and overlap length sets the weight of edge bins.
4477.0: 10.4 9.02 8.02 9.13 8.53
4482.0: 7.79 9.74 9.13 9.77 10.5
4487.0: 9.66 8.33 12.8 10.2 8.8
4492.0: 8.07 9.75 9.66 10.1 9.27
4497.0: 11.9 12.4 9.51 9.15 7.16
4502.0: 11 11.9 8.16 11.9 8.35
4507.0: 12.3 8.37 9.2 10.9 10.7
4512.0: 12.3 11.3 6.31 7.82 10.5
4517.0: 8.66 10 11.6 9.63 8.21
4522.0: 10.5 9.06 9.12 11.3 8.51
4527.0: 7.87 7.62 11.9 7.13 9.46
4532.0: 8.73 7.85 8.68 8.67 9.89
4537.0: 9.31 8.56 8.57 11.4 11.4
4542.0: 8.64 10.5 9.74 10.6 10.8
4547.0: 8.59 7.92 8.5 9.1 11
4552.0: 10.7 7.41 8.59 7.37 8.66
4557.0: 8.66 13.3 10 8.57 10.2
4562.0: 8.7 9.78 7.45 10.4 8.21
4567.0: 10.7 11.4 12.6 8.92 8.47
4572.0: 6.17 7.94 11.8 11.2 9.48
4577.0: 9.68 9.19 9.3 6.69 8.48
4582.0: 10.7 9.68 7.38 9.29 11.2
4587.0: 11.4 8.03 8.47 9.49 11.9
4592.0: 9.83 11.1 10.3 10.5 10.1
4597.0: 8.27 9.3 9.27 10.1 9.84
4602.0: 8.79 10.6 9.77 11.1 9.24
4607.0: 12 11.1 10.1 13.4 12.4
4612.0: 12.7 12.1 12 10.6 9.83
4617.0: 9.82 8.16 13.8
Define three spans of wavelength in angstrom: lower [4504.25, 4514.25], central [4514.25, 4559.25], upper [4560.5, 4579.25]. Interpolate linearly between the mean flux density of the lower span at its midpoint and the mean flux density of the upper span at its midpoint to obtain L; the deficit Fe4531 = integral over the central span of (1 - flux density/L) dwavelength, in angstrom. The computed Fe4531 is 2.5 angstrom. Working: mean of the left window 10.2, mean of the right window 9.56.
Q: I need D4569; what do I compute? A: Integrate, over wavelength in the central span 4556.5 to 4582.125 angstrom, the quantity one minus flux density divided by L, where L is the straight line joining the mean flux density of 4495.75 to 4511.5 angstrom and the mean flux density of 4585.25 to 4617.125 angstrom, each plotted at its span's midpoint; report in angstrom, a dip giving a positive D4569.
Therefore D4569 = 2.1 angstrom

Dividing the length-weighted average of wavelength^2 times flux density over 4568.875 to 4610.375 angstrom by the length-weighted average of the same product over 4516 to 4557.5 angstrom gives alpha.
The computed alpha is 1.08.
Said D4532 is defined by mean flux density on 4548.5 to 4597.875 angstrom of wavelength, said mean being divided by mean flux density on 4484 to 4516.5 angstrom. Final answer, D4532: 0.96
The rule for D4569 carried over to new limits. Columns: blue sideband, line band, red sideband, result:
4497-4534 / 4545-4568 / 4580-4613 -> 1.2 angstrom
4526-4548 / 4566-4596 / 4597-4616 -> 1.5 angstrom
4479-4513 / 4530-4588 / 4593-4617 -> 5.0 angstrom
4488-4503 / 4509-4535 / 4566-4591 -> 1.1 angstrom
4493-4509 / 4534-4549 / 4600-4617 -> 1.2 angstrom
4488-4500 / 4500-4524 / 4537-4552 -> 0.4 angstrom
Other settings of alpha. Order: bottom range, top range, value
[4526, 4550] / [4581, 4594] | 1.09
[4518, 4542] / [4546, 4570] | 1.03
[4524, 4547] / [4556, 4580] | 1.03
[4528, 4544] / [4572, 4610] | 1.08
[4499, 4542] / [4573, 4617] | 1.10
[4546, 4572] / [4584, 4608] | 1.08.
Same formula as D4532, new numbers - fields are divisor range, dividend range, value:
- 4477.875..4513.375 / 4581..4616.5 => 1.05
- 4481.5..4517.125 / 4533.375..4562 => 0.96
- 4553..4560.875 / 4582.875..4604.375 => 1.06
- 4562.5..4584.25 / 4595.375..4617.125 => 1.13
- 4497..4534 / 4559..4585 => 0.97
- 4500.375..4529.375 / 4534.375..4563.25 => 0.98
